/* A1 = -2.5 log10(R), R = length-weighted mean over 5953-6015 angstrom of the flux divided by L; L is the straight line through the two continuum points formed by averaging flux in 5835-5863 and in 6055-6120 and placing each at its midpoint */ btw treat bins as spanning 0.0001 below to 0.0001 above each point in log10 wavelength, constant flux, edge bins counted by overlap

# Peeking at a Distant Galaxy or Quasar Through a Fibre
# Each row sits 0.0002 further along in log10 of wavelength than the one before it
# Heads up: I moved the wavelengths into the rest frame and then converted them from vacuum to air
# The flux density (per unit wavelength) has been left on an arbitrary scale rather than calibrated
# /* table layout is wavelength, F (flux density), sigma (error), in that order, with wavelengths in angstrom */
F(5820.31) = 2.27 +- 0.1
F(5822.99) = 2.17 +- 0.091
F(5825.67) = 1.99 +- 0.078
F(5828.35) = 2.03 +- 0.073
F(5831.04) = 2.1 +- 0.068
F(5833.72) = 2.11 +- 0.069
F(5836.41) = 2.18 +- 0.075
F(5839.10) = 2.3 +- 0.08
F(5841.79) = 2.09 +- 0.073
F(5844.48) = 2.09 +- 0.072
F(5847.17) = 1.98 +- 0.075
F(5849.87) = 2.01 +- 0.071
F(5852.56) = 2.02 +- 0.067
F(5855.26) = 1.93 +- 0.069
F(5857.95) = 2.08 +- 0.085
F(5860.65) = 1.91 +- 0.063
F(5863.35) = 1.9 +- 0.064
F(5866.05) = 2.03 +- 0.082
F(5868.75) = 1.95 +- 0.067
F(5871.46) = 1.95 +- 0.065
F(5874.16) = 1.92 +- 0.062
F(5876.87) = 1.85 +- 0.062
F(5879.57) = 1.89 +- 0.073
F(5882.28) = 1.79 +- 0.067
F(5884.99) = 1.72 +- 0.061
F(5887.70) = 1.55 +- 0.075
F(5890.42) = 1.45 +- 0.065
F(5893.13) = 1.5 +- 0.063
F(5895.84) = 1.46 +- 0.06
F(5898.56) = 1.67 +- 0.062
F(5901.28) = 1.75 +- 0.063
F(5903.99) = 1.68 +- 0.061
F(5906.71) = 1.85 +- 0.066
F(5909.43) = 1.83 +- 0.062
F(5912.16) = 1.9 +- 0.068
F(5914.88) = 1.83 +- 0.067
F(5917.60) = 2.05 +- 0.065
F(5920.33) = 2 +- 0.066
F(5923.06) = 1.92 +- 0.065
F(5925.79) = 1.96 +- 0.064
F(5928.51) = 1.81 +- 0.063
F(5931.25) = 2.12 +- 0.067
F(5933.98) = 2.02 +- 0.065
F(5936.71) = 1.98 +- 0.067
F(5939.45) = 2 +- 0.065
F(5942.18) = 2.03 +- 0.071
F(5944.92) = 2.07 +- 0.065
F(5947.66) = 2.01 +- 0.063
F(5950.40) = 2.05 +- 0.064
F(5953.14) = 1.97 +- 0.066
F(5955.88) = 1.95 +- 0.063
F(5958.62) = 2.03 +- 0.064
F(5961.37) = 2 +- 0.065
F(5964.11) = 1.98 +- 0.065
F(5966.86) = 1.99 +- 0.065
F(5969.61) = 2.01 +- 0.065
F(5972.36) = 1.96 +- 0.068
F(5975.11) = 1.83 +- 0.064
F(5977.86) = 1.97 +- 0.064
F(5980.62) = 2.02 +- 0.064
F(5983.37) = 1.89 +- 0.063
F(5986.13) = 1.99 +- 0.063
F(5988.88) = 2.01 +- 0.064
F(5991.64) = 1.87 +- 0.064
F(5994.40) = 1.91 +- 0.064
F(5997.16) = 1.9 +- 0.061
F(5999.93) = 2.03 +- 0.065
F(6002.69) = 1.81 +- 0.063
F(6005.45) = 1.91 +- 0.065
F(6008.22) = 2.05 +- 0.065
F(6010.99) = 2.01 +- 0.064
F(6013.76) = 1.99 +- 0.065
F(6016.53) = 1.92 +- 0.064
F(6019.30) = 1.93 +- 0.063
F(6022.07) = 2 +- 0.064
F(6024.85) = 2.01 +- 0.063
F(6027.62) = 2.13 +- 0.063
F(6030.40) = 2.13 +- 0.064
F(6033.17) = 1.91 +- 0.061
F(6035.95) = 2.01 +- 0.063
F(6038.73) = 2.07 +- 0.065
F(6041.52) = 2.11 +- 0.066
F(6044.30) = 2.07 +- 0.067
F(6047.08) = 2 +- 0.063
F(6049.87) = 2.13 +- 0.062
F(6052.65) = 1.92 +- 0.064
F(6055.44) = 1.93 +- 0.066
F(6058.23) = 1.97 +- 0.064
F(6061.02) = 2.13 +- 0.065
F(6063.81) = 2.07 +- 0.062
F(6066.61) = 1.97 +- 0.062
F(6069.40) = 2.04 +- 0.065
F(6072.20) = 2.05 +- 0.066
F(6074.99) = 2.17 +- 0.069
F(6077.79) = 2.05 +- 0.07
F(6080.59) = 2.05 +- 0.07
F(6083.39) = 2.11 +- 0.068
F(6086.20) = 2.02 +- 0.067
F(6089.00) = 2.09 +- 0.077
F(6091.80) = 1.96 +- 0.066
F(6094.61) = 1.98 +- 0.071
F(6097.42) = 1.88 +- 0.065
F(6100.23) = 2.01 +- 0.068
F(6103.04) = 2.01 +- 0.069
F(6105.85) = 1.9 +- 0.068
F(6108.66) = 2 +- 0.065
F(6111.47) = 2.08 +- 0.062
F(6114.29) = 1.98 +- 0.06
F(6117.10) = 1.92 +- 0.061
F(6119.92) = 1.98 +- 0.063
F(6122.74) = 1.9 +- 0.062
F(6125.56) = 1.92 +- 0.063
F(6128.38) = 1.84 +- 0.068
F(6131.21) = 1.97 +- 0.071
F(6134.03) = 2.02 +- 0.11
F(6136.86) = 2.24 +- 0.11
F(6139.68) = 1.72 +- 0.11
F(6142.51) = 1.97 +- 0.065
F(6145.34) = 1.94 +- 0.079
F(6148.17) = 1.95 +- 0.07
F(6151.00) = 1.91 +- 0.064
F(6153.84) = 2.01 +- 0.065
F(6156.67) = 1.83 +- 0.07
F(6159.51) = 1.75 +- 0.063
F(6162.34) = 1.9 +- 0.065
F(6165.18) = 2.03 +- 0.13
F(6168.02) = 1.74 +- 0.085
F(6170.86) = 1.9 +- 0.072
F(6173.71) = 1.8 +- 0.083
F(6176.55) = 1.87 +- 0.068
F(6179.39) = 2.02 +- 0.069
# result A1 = 0.04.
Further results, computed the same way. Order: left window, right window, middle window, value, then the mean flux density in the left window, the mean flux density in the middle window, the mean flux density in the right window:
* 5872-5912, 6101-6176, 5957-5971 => -0.13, 1.72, 2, 1.93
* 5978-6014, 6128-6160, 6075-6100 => -0.04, 1.95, 2.02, 1.94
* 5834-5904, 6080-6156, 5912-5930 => -0.02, 1.88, 1.93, 1.97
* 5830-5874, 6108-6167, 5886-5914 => 0.21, 2.04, 1.67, 1.94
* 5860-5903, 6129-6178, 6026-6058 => -0.10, 1.76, 2.03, 1.91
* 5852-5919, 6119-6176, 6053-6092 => -0.09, 1.82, 2.04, 1.91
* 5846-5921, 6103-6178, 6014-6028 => -0.06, 1.84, 1.99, 1.93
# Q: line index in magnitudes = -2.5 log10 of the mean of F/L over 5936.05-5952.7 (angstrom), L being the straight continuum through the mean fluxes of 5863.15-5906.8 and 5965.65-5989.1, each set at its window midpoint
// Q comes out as -0.08 mag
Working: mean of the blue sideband 1.75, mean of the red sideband 1.96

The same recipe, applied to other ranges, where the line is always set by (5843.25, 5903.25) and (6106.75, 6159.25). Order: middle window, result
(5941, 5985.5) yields -0.06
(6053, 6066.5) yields -0.05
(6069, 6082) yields -0.08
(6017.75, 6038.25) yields -0.06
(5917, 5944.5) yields -0.07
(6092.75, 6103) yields -0.02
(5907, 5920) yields -0.03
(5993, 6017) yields -0.03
